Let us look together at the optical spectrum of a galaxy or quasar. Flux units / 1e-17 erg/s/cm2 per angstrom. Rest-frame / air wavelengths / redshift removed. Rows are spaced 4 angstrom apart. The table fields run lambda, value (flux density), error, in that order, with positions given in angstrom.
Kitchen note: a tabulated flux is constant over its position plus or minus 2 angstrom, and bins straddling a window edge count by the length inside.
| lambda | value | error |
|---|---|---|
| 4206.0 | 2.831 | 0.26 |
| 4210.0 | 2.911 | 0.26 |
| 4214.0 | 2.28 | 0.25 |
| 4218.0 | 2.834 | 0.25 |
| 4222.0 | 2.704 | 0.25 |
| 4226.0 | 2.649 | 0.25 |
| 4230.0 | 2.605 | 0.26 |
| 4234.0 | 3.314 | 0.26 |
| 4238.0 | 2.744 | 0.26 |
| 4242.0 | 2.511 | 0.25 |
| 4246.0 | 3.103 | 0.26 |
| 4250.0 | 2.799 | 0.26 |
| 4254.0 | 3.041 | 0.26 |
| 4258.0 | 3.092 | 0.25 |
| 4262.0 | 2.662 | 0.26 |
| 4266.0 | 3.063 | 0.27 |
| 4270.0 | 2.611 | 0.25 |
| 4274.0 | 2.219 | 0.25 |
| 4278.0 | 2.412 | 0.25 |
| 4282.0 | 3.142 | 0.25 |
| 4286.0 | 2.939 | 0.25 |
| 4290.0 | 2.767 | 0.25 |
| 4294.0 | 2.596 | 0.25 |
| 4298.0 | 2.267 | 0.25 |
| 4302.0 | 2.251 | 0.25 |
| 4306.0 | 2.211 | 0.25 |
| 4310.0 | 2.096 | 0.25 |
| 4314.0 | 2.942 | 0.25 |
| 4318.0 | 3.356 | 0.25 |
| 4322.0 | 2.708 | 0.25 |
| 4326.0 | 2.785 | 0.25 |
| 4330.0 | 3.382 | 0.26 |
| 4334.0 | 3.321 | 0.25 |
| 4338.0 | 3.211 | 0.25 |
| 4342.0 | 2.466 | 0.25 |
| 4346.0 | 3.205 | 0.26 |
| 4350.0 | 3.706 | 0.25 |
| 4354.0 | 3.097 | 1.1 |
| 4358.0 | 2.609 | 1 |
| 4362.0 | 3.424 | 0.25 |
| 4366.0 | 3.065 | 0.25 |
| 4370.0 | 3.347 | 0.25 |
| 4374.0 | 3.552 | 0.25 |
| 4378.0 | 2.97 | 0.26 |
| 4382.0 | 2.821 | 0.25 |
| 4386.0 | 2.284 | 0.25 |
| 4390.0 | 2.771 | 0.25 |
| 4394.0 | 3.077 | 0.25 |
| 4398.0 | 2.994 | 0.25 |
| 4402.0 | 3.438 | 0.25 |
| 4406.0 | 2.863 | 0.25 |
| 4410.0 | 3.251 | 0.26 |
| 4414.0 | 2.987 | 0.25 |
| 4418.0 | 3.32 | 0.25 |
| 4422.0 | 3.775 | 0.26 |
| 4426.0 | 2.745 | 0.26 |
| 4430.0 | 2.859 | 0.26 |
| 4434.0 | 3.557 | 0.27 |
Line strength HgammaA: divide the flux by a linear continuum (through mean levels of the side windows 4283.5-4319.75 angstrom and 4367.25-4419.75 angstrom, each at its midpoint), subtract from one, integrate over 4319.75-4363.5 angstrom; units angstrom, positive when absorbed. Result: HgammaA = -4.4 angstrom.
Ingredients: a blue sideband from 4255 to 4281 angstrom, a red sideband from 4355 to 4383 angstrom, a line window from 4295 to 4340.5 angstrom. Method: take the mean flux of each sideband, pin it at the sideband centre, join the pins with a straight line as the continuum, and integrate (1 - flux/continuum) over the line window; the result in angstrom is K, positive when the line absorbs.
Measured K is 2.3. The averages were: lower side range 2.71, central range 2.77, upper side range 3.12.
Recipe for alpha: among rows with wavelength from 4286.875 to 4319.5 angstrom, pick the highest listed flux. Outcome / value 3.356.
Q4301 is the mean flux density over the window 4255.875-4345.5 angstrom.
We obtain 2.76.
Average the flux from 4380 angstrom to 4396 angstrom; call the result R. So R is 2.74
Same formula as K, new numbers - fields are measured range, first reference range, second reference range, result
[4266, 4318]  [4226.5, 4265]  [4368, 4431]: 6.04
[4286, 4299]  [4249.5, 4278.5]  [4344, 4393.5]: 0.97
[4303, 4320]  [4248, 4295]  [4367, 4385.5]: 1.62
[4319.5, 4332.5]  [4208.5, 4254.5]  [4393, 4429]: -0.04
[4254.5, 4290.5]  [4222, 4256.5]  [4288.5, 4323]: -0.97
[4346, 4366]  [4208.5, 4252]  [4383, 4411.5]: -2.03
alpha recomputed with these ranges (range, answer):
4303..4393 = 3.706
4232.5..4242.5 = 3.314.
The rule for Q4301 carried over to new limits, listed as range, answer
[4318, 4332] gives 3.02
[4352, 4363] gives 3.01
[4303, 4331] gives 2.74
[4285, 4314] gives 2.46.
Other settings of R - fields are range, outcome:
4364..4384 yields 3.15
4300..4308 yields 2.23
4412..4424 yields 3.36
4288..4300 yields 2.54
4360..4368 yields 3.24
